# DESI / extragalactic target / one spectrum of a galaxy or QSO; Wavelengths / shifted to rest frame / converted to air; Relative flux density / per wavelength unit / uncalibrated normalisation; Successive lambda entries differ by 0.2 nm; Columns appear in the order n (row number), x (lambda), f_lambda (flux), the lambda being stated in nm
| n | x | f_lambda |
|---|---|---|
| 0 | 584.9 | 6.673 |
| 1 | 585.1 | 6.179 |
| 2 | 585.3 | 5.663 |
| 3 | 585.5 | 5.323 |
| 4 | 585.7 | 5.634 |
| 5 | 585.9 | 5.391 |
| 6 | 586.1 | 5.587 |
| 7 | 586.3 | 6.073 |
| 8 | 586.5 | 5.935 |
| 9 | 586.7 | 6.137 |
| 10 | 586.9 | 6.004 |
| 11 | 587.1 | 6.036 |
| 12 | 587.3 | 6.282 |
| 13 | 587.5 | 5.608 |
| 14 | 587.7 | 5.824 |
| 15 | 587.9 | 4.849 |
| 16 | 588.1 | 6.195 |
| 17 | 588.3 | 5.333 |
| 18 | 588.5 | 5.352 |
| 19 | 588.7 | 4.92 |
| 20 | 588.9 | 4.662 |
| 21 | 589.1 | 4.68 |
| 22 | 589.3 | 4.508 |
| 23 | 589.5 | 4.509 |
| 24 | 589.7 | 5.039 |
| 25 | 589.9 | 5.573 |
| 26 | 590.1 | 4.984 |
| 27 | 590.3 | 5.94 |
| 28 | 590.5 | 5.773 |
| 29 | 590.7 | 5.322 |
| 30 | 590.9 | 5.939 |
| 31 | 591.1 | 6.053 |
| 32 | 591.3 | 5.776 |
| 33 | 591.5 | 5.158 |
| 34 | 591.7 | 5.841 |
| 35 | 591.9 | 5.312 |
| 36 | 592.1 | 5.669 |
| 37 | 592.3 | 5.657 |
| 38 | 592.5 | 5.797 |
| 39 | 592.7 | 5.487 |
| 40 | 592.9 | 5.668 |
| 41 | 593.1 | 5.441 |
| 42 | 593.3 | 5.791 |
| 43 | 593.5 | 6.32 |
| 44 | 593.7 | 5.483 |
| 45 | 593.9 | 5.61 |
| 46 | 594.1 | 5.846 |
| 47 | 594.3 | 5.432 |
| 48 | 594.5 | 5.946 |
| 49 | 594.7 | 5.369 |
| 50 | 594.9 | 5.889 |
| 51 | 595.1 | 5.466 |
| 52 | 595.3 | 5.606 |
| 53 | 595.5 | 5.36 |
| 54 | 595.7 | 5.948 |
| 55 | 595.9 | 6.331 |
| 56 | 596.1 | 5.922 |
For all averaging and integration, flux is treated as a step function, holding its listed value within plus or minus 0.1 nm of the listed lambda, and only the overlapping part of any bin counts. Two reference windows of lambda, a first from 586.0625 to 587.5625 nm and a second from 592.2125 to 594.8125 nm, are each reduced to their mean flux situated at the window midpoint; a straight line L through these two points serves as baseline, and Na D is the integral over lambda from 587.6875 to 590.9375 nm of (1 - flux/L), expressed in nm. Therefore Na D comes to 0.35 nm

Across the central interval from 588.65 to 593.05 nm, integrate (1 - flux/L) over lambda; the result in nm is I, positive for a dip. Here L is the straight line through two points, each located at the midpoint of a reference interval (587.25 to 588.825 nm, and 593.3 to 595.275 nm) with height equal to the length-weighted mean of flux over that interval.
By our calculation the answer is 0.17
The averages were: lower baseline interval 5.51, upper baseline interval 5.71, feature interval 5.38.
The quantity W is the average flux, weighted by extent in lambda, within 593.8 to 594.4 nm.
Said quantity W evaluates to 5.63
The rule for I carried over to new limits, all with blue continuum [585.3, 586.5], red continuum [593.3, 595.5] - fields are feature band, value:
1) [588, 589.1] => 0.08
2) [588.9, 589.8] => 0.15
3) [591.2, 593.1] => 0.03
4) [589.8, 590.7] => 0.02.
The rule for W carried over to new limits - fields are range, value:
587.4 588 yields 5.43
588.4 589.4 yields 4.82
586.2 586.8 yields 6.05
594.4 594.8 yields 5.66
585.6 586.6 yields 5.72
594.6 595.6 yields 5.54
